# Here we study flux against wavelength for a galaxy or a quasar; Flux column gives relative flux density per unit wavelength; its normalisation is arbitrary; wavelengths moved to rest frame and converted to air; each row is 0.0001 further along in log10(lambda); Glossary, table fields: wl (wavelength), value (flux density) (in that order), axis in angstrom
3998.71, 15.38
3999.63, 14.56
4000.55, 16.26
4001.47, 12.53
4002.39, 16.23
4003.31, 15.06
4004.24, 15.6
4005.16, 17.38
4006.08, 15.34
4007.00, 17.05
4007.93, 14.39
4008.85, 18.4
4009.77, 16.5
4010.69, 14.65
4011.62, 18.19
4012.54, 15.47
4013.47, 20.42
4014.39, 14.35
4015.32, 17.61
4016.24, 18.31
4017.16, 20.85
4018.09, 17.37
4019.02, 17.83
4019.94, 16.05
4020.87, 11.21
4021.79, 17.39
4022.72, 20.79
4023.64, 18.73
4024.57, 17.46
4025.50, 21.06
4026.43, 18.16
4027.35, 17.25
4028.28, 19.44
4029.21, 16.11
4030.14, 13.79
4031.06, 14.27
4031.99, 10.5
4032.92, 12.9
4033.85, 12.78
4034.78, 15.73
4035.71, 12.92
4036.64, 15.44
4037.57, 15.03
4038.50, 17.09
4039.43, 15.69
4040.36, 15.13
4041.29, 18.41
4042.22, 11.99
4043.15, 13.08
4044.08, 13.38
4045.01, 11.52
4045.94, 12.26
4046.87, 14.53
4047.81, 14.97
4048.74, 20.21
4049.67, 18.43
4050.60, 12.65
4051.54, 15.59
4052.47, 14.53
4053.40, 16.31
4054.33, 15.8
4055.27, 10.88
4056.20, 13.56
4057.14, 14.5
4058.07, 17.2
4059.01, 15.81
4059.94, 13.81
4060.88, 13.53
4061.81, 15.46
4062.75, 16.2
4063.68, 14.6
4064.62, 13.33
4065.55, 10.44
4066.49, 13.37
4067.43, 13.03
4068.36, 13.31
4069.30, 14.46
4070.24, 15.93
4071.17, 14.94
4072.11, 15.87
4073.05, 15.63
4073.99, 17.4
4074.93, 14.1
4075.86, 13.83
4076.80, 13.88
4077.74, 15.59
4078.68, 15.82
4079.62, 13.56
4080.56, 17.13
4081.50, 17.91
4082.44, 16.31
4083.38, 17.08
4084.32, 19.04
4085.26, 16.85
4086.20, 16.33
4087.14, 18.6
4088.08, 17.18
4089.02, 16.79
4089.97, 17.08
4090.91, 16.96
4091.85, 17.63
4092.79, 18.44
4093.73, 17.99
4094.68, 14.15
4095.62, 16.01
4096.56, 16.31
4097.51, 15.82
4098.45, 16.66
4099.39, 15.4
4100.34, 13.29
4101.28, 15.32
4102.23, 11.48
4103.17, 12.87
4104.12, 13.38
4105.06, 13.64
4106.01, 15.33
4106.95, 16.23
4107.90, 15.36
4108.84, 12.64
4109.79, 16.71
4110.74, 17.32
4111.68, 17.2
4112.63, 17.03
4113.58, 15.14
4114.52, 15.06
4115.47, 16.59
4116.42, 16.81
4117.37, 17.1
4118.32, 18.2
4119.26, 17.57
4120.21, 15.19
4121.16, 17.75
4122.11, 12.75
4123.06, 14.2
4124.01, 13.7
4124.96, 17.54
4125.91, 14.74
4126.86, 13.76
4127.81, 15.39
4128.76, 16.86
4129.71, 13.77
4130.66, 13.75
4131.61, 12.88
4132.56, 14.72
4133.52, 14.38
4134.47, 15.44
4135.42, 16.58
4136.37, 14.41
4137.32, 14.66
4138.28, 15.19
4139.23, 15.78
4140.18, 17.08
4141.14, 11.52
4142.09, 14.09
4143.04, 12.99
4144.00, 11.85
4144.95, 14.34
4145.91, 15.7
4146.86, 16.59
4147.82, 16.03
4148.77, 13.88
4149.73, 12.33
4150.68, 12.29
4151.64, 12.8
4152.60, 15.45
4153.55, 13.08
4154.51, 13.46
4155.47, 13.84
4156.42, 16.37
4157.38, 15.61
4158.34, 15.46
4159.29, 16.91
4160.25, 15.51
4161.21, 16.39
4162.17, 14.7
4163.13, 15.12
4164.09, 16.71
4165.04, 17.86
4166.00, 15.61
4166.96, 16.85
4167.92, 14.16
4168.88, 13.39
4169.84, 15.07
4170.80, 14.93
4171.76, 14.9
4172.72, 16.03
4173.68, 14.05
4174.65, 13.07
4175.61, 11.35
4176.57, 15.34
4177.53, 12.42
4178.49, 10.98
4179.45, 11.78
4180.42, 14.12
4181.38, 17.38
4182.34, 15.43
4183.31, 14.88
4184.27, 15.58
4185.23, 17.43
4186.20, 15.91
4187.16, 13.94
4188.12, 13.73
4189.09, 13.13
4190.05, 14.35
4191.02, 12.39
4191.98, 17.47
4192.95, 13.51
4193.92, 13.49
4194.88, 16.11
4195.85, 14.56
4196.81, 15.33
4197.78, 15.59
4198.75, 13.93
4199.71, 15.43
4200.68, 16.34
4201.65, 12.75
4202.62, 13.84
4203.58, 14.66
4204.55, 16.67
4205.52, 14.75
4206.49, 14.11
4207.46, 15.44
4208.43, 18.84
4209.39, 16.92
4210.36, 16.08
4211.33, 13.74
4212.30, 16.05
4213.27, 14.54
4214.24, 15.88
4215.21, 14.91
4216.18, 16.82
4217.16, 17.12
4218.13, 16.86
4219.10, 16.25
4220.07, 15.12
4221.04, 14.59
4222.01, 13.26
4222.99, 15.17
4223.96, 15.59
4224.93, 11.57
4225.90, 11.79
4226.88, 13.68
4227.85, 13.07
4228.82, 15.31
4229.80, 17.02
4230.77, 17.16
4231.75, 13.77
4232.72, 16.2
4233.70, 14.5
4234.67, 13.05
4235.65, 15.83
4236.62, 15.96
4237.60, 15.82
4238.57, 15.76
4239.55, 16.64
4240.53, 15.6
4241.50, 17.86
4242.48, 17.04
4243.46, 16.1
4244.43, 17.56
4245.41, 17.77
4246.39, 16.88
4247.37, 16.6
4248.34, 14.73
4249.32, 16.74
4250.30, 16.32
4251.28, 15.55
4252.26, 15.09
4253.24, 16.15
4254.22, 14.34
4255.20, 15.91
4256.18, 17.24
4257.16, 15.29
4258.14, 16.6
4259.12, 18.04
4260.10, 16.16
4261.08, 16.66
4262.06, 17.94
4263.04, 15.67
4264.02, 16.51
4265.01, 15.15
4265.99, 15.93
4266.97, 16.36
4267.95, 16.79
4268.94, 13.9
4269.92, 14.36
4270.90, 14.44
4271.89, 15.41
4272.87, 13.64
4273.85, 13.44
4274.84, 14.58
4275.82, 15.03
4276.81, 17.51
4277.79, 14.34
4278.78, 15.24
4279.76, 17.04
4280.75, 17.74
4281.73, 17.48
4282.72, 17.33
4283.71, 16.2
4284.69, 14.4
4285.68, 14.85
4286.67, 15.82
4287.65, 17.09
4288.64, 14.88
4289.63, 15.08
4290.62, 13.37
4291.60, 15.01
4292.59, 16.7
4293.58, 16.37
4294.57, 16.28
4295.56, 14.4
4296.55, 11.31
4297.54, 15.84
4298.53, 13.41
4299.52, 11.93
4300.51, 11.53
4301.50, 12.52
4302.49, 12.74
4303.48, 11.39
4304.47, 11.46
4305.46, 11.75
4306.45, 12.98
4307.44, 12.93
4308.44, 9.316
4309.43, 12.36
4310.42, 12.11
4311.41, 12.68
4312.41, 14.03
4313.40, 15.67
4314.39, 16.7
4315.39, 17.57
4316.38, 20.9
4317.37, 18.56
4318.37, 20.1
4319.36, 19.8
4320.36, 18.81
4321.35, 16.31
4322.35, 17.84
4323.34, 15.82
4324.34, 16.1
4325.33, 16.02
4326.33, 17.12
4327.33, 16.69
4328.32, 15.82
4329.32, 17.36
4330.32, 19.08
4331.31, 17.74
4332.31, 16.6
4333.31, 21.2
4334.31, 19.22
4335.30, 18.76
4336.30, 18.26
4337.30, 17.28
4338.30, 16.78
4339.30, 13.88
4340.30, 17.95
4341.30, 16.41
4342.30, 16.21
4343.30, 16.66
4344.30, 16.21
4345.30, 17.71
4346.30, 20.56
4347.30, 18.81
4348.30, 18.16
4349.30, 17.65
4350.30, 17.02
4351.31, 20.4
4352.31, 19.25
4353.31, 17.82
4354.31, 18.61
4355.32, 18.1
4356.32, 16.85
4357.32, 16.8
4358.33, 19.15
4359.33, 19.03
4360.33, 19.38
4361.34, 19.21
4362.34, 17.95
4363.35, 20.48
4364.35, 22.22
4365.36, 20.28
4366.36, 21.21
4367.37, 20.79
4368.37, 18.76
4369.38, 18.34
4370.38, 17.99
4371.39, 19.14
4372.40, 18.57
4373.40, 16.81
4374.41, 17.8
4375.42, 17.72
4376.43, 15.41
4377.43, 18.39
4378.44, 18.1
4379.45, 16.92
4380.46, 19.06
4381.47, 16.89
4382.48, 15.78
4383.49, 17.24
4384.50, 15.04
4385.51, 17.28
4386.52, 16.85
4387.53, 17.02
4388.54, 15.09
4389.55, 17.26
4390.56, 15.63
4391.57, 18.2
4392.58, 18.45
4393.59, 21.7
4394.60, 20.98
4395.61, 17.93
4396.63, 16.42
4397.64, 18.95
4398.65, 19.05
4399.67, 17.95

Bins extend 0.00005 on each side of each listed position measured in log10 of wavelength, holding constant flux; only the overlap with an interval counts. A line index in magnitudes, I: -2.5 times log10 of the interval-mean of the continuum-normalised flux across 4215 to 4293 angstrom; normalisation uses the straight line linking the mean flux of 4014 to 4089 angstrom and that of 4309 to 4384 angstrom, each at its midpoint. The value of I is 0.09 mag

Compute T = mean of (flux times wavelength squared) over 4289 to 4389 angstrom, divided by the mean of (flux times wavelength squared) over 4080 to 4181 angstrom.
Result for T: 1.22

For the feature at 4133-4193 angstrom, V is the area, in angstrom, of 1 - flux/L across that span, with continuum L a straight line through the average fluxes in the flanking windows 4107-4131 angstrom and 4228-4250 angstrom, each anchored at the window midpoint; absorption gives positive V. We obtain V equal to 4.4 angstrom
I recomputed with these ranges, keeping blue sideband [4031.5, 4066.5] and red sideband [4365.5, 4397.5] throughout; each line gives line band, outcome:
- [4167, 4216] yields 0.083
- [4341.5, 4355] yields -0.031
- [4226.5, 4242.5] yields 0.058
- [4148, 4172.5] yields 0.048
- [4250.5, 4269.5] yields 0.038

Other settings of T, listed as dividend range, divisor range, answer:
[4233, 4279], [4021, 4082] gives 1.15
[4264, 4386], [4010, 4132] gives 1.20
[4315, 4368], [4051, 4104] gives 1.34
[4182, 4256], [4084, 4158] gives 1.05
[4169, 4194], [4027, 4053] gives 1.03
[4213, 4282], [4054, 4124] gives 1.09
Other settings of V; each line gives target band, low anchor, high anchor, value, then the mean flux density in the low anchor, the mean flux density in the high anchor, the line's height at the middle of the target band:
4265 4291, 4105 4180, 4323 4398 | 2.0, 14.9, 17.9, 16.8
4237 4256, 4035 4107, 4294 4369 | 0.0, 15.2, 16.8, 16.3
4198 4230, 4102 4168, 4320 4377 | 2.2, 15.1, 18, 16.2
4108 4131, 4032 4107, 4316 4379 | 0.0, 15.1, 18.2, 15.7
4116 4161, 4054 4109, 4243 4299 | 1.5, 15.3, 15.7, 15.4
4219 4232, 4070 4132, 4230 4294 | 1.1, 15.7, 15.9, 15.8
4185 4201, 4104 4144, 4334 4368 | 1.4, 15.2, 18.4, 16.2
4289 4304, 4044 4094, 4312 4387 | 3.1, 15.4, 17.9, 17.4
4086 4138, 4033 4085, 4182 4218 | -2.0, 14.9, 15.2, 15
